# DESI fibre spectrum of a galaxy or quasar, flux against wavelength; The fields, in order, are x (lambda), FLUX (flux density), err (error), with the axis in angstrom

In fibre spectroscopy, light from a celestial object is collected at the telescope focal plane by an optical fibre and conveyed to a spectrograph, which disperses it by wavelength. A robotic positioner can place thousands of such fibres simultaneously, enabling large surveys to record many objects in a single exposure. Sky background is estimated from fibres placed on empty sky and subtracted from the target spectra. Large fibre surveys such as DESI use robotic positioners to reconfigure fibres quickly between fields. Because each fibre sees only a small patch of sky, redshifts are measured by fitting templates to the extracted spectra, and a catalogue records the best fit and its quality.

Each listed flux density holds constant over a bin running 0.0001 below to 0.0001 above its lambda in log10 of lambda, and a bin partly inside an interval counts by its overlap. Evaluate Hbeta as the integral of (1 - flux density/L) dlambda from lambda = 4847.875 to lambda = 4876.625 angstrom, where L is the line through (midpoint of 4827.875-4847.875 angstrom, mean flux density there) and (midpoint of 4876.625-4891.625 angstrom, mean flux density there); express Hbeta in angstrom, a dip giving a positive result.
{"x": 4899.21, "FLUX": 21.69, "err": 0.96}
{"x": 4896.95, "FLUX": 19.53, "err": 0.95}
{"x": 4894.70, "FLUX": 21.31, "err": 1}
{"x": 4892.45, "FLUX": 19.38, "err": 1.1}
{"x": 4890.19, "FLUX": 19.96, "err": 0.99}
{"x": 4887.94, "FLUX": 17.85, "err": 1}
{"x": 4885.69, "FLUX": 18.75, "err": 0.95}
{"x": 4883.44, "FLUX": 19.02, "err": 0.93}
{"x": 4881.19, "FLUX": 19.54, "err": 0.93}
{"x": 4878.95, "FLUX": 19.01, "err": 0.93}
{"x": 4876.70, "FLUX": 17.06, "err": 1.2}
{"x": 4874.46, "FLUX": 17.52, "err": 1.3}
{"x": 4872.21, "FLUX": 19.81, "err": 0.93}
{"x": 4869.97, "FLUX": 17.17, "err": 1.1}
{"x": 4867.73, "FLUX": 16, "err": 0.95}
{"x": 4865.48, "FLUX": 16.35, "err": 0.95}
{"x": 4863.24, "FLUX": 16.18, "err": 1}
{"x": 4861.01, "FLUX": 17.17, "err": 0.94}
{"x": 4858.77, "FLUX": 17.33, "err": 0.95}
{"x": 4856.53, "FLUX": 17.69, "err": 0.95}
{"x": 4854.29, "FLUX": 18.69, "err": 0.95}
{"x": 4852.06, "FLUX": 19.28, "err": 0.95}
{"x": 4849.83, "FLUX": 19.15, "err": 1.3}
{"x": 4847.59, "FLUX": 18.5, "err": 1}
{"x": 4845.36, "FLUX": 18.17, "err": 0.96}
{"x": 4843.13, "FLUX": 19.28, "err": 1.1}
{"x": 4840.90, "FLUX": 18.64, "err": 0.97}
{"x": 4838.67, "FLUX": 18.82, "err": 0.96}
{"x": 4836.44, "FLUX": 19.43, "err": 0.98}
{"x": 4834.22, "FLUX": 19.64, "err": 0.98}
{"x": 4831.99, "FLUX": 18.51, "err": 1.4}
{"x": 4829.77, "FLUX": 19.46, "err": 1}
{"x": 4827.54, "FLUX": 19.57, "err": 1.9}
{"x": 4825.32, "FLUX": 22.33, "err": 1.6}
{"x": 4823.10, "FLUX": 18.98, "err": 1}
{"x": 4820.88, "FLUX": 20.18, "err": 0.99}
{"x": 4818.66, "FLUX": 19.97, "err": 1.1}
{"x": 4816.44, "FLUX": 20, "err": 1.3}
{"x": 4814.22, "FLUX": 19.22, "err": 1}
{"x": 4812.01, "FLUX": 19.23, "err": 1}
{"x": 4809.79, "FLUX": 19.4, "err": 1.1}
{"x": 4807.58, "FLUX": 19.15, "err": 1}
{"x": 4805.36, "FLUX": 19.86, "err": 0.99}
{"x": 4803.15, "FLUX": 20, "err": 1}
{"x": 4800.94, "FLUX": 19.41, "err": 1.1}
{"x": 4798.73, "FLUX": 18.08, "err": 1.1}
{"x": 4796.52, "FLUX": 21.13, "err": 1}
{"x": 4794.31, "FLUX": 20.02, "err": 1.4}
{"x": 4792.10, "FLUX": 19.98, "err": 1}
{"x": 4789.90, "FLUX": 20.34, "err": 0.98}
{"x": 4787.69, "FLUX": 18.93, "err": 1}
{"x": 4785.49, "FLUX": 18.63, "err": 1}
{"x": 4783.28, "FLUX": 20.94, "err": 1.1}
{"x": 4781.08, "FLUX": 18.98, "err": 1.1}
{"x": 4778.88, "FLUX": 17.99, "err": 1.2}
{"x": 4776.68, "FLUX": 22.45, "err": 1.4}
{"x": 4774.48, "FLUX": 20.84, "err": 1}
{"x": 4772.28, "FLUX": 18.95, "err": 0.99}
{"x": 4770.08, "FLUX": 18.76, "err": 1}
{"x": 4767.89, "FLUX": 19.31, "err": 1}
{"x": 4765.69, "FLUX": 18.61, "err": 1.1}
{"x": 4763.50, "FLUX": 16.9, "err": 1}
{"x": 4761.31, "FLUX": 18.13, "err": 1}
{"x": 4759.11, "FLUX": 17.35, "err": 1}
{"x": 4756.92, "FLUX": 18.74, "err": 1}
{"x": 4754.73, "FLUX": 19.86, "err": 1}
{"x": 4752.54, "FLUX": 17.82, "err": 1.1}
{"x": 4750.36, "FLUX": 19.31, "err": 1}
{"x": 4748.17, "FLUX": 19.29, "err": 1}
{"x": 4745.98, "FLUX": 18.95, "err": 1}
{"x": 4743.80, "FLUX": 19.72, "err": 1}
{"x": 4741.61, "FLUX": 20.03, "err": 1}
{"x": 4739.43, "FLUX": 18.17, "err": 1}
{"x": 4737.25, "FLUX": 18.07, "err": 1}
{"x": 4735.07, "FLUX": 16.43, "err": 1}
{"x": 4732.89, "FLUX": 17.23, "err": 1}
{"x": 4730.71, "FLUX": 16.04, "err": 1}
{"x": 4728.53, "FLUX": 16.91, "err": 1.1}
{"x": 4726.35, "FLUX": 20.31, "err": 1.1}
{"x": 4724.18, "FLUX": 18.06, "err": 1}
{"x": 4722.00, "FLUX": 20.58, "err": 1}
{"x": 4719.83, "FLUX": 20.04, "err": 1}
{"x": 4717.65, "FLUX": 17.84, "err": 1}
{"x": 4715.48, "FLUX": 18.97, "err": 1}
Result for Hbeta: 1.9 angstrom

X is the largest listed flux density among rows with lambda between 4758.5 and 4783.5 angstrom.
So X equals 22.45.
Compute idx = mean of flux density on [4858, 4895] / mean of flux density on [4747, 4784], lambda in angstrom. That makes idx 1.0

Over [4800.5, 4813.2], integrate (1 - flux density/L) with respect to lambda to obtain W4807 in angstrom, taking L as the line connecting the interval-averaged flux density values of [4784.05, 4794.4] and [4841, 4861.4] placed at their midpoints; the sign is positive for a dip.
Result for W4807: -0.2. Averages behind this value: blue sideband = 19.6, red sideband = 18.4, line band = 19.5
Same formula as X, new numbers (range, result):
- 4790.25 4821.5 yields 21.13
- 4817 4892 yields 22.33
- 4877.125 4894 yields 19.96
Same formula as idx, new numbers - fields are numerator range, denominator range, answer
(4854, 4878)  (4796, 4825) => 0.88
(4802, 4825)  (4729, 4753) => 1.08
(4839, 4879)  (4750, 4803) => 0.93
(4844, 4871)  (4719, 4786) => 0.94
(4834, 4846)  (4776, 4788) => 0.97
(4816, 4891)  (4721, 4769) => 1.01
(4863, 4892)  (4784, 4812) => 0.92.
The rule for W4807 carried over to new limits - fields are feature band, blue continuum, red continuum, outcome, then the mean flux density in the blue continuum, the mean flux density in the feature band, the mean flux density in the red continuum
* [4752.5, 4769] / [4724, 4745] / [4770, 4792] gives 0.6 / 18.1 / 18.4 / 19.7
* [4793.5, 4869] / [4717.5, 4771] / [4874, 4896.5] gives -0.6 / 18.5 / 19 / 19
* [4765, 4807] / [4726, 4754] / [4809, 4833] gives -1.2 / 18.3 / 19.6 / 19.7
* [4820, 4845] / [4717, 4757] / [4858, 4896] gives -1.6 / 18.6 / 19.5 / 18.2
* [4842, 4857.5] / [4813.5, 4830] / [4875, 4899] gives 0.8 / 20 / 18.7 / 19.2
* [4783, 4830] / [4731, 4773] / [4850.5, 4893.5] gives -3.7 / 18.5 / 19.7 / 18.1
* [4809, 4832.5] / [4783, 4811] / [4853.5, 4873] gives -1.2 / 19.6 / 19.7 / 17.3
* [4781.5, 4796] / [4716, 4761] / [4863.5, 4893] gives -1.1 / 18.5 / 19.8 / 18.2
